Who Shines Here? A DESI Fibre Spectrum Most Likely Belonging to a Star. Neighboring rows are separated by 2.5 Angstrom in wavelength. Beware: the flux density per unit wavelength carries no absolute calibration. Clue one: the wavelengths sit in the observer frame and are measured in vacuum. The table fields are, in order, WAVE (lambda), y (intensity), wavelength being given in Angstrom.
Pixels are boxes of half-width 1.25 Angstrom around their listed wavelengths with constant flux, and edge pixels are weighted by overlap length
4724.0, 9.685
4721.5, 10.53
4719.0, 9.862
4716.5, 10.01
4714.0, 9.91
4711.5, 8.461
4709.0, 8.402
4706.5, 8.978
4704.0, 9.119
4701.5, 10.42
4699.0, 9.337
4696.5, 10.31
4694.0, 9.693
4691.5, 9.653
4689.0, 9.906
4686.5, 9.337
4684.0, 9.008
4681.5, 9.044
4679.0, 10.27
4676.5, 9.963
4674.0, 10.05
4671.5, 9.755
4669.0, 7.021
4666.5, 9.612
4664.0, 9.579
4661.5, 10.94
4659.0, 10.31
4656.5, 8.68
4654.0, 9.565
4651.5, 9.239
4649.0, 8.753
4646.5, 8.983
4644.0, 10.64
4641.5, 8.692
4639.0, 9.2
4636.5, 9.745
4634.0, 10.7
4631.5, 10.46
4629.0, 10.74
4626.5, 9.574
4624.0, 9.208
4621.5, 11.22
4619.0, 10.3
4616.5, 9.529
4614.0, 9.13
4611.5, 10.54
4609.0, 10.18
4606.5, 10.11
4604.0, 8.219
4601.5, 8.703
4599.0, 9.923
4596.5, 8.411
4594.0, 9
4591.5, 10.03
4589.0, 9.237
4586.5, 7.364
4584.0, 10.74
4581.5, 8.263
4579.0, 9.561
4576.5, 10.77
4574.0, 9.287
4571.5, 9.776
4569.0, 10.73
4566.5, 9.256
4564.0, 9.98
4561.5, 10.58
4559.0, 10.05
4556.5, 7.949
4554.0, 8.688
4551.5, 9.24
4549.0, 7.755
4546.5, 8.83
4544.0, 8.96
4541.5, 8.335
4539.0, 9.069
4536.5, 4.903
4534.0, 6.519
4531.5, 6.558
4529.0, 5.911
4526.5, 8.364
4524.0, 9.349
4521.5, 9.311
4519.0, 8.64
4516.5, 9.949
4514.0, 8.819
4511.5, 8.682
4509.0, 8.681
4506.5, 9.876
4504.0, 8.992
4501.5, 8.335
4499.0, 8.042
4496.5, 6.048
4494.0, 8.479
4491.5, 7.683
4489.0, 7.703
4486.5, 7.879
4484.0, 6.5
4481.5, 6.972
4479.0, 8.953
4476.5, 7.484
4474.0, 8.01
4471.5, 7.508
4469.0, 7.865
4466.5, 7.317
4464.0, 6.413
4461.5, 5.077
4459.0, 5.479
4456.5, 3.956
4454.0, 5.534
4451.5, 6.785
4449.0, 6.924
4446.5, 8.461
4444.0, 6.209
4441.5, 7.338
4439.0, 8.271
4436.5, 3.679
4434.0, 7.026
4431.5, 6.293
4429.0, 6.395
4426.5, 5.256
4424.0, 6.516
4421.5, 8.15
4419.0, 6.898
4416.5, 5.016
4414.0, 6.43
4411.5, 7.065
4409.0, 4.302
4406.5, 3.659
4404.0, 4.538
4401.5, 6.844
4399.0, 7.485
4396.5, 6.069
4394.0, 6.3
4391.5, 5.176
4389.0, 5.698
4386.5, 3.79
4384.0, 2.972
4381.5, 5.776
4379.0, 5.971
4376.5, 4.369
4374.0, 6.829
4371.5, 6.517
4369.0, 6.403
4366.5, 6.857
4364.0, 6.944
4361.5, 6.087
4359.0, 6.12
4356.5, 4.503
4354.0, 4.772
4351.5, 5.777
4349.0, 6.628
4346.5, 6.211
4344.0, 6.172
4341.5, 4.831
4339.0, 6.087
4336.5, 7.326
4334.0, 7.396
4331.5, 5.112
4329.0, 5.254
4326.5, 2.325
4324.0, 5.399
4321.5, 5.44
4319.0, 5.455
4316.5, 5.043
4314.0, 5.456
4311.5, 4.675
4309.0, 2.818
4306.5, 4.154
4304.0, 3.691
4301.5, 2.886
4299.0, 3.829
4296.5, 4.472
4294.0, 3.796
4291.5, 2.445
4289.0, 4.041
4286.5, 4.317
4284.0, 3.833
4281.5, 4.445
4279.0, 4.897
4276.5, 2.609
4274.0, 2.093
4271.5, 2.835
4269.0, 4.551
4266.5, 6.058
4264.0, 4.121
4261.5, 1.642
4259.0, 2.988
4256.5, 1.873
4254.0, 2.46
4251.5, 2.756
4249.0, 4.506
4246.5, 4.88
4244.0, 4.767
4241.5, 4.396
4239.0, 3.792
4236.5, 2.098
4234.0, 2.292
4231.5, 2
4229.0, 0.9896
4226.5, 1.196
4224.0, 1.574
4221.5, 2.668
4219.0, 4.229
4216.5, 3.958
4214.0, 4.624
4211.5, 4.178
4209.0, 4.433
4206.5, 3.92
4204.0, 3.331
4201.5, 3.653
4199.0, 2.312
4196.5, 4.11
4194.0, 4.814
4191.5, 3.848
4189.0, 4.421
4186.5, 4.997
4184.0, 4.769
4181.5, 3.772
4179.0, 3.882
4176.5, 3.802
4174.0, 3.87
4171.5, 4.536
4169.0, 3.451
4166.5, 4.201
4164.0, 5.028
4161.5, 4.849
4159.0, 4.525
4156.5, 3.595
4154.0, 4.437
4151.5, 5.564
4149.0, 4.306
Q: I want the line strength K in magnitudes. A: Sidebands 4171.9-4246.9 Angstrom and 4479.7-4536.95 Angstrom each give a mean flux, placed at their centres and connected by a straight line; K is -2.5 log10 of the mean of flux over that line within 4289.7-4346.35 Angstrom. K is 0.10 mag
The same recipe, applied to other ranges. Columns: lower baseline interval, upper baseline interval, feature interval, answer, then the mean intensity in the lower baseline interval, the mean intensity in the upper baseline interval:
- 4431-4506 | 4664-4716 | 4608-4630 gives -0.159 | 7.08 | 9.43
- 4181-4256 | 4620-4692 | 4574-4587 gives -0.104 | 3.51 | 9.65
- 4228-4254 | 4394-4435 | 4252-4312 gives 0.110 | 3.23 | 6.12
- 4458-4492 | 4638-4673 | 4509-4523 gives -0.176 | 7.21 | 9.36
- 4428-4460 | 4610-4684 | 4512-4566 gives -0.075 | 6.34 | 9.69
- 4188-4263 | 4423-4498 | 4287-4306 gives 0.192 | 3.29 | 6.81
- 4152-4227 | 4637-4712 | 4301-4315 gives 0.311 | 3.94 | 9.44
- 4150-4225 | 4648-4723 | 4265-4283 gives 0.262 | 4.05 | 9.53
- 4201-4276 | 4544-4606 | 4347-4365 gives -0.089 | 3.28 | 9.27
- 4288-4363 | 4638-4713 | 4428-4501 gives -0.029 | 4.95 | 9.43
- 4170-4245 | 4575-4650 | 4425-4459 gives 0.125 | 3.57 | 9.6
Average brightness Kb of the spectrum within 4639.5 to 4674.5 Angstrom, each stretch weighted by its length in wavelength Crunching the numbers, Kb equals 9.4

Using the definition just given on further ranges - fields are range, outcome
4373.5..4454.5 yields 6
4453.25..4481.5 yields 6.72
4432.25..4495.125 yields 6.93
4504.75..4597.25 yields 8.85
